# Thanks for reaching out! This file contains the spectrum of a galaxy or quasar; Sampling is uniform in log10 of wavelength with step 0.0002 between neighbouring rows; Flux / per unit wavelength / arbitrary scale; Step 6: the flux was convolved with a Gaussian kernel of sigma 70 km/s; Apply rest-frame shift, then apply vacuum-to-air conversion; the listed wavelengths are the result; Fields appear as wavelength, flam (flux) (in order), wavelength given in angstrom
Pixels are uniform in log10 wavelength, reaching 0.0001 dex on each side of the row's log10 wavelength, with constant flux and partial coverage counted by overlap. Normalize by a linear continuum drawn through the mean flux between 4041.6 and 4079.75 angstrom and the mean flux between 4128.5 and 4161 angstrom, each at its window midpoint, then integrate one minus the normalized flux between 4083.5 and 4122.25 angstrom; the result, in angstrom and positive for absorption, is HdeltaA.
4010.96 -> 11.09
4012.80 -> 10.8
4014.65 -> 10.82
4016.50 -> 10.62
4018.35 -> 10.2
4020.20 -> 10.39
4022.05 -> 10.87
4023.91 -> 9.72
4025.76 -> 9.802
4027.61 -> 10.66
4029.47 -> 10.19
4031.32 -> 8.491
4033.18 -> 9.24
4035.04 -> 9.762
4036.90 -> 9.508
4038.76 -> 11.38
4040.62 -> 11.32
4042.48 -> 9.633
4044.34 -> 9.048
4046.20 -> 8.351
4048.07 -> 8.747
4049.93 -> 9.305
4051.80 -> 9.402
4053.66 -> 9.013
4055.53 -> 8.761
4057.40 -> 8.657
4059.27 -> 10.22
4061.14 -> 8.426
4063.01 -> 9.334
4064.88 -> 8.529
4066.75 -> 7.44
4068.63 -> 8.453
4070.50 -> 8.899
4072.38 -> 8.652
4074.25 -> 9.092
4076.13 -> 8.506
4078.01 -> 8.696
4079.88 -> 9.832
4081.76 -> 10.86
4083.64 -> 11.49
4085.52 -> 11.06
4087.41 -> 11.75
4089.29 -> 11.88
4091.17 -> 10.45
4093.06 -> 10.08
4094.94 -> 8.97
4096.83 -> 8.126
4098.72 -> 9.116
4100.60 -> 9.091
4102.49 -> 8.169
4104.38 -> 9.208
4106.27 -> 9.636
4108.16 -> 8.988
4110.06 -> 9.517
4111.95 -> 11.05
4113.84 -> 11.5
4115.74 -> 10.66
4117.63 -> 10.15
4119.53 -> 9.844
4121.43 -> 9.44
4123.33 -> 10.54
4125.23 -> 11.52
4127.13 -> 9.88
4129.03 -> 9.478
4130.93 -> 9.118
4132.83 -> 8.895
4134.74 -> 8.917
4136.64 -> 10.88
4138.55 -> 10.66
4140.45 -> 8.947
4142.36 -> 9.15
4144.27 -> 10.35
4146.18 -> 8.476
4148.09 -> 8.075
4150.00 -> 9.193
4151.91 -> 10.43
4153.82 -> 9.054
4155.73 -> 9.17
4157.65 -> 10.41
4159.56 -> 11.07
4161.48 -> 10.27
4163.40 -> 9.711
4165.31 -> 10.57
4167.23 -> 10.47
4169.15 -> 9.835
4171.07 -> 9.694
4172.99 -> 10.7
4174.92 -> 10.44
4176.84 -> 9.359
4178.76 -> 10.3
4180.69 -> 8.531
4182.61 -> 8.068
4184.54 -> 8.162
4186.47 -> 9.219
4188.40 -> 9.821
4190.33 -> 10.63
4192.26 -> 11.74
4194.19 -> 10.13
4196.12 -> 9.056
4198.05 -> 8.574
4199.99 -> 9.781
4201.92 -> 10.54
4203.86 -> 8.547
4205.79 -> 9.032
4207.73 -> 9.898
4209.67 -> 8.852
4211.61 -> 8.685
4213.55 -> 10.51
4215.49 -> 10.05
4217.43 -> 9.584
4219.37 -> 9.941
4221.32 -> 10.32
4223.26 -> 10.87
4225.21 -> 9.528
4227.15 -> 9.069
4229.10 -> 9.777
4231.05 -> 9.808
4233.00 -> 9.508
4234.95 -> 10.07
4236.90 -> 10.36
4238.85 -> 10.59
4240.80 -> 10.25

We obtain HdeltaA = -3.2 angstrom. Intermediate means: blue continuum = 8.88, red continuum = 9.56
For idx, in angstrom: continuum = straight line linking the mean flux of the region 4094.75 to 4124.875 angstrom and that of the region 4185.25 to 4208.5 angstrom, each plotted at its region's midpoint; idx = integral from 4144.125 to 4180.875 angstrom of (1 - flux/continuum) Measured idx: -0.4 angstrom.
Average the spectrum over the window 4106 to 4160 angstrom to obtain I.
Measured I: 9.82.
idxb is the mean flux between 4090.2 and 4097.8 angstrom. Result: 9.41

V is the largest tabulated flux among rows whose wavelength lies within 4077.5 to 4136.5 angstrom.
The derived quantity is 11.88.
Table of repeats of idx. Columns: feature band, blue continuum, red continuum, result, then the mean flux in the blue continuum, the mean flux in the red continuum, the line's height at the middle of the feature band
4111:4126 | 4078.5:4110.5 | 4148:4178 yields -1.0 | 9.88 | 9.96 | 9.91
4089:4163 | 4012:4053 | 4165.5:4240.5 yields 0.7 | 9.91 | 9.75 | 9.82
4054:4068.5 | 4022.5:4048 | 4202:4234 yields 1.5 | 9.76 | 9.65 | 9.74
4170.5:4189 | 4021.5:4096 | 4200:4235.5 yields 0.5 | 9.6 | 9.7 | 9.67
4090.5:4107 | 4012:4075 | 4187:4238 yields 0.7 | 9.52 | 9.79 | 9.61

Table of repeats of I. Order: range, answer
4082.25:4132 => 10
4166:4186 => 9.56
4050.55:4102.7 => 9.41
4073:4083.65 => 9.57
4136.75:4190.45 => 9.67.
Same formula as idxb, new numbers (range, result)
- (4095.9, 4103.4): 8.63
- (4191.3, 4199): 9.88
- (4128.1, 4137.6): 9.46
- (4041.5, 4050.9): 9.03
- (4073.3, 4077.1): 8.8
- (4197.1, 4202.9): 9.62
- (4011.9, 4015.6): 10.8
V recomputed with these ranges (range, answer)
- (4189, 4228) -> 11.74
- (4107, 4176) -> 11.52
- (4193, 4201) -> 10.13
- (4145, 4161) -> 11.07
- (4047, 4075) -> 10.22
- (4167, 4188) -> 10.7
